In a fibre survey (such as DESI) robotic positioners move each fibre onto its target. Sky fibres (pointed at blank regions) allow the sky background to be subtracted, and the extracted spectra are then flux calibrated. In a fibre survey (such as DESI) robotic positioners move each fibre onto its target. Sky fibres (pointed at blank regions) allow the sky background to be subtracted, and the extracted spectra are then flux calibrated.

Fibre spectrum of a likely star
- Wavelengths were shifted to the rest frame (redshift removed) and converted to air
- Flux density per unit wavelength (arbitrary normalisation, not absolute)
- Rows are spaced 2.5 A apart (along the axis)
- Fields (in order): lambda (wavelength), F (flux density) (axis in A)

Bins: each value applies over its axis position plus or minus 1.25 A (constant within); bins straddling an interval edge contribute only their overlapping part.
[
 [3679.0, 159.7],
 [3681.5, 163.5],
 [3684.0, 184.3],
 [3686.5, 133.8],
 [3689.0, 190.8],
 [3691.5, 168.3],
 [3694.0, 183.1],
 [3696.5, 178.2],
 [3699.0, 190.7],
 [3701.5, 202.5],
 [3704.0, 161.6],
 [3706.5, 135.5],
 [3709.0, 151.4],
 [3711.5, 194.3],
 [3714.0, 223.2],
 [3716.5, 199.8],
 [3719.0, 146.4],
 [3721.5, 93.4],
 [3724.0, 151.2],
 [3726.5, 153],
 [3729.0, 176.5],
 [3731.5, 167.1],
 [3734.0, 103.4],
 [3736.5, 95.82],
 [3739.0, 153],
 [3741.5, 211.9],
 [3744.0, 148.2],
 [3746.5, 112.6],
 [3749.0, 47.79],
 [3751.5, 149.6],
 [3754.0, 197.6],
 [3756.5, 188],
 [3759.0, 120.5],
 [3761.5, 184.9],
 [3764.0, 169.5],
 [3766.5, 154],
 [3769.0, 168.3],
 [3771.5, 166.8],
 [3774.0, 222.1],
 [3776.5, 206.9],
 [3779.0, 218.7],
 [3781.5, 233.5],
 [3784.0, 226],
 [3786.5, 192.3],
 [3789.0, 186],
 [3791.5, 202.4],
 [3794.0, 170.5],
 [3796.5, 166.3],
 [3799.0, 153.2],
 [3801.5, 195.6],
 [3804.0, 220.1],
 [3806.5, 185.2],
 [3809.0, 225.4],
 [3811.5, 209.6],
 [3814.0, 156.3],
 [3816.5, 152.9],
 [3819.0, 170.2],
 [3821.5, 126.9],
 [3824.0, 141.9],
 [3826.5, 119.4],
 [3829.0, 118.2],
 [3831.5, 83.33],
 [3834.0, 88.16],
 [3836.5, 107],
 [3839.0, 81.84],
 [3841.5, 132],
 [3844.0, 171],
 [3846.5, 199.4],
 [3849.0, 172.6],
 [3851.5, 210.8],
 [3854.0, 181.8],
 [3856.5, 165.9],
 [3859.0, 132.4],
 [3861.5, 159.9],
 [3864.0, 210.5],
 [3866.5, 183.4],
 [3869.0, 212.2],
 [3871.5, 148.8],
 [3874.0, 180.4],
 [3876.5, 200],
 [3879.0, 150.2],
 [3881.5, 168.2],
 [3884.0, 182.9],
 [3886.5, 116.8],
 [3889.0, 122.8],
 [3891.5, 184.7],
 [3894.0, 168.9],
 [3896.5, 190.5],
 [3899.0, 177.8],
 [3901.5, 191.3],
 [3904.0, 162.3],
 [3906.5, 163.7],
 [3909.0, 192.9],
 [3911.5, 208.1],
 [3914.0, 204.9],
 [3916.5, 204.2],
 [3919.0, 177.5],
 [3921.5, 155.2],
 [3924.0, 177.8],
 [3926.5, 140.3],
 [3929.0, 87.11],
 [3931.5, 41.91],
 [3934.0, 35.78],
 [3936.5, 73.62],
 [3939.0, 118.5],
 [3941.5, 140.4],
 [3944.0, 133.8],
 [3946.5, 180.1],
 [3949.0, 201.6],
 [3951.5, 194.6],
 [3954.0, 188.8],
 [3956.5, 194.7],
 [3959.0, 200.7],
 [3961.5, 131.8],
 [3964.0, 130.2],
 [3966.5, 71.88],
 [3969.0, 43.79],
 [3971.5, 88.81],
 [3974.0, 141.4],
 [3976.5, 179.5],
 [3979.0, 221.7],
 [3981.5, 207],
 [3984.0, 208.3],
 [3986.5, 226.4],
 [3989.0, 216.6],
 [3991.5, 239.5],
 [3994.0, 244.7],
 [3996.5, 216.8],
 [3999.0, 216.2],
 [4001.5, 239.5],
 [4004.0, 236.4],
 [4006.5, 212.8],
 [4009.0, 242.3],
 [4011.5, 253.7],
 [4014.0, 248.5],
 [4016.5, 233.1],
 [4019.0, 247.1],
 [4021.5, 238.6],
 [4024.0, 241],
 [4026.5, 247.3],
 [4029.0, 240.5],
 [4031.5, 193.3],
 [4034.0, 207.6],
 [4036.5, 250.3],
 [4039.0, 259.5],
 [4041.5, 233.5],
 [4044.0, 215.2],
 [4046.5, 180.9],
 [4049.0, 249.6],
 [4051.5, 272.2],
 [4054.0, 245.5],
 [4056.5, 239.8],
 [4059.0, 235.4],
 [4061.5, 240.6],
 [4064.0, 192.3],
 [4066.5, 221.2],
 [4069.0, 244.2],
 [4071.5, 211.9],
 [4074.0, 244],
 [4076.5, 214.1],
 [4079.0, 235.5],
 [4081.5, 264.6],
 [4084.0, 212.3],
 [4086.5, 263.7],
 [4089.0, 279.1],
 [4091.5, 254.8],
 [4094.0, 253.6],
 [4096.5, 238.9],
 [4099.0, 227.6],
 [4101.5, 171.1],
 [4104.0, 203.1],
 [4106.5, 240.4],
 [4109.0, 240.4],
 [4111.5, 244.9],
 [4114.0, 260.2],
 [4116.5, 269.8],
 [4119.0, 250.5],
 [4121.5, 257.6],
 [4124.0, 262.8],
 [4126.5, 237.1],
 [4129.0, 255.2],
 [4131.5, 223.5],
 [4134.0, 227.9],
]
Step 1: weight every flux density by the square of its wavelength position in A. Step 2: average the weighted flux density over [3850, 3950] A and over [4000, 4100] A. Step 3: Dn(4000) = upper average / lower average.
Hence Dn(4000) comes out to 1.6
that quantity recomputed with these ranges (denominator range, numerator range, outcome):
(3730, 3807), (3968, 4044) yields 1.43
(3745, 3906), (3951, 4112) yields 1.45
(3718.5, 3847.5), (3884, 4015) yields 1.17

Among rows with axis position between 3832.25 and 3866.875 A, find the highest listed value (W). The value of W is 210.8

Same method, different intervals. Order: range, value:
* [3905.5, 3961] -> 208.1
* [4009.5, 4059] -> 272.2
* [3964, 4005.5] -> 244.7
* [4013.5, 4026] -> 248.5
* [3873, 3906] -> 200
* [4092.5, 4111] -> 253.6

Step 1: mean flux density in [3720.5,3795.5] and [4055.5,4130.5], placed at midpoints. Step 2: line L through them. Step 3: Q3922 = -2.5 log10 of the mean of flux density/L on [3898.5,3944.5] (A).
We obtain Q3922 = 0.343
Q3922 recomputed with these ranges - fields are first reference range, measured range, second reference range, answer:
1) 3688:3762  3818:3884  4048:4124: 0.208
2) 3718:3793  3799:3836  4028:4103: 0.146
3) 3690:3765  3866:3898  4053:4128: 0.137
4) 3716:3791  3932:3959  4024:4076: 0.388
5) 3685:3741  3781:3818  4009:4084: -0.058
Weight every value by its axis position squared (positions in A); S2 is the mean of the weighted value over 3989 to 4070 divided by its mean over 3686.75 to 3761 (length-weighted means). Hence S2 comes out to 1.73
